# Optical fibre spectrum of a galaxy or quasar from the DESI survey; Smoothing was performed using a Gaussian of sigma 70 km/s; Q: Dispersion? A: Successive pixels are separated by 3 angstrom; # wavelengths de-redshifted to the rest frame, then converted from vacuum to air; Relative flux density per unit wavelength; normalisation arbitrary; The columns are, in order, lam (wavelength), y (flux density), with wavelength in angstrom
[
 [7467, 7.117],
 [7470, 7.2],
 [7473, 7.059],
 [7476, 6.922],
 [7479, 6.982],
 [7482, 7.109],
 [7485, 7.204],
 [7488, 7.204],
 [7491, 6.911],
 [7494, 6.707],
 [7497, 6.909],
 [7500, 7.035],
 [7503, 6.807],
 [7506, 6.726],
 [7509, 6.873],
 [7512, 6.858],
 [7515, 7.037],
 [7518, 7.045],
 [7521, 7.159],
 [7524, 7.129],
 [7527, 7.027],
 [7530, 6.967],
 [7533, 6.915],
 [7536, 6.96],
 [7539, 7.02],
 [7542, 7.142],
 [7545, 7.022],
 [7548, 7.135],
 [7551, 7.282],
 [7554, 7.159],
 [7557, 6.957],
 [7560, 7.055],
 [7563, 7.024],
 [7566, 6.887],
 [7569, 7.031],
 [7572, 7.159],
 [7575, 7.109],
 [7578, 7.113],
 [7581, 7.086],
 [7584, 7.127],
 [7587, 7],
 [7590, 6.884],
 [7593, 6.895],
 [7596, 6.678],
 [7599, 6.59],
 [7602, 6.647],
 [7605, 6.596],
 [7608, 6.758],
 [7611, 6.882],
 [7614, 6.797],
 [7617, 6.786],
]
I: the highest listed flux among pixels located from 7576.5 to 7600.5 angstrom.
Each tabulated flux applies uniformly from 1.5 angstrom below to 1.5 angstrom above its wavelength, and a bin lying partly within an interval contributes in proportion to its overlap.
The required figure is 7.127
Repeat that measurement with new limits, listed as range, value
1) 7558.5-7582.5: 7.159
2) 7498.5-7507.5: 7.035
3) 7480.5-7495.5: 7.204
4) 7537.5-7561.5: 7.282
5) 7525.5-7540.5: 7.027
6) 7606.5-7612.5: 6.882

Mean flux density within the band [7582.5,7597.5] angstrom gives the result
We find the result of 6.92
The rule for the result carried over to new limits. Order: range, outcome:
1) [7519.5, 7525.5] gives 7.14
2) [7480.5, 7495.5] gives 7.03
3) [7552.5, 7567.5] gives 7.02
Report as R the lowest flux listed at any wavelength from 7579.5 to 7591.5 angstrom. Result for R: 6.884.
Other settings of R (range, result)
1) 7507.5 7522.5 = 6.858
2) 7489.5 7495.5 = 6.707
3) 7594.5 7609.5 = 6.59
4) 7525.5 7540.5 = 6.915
